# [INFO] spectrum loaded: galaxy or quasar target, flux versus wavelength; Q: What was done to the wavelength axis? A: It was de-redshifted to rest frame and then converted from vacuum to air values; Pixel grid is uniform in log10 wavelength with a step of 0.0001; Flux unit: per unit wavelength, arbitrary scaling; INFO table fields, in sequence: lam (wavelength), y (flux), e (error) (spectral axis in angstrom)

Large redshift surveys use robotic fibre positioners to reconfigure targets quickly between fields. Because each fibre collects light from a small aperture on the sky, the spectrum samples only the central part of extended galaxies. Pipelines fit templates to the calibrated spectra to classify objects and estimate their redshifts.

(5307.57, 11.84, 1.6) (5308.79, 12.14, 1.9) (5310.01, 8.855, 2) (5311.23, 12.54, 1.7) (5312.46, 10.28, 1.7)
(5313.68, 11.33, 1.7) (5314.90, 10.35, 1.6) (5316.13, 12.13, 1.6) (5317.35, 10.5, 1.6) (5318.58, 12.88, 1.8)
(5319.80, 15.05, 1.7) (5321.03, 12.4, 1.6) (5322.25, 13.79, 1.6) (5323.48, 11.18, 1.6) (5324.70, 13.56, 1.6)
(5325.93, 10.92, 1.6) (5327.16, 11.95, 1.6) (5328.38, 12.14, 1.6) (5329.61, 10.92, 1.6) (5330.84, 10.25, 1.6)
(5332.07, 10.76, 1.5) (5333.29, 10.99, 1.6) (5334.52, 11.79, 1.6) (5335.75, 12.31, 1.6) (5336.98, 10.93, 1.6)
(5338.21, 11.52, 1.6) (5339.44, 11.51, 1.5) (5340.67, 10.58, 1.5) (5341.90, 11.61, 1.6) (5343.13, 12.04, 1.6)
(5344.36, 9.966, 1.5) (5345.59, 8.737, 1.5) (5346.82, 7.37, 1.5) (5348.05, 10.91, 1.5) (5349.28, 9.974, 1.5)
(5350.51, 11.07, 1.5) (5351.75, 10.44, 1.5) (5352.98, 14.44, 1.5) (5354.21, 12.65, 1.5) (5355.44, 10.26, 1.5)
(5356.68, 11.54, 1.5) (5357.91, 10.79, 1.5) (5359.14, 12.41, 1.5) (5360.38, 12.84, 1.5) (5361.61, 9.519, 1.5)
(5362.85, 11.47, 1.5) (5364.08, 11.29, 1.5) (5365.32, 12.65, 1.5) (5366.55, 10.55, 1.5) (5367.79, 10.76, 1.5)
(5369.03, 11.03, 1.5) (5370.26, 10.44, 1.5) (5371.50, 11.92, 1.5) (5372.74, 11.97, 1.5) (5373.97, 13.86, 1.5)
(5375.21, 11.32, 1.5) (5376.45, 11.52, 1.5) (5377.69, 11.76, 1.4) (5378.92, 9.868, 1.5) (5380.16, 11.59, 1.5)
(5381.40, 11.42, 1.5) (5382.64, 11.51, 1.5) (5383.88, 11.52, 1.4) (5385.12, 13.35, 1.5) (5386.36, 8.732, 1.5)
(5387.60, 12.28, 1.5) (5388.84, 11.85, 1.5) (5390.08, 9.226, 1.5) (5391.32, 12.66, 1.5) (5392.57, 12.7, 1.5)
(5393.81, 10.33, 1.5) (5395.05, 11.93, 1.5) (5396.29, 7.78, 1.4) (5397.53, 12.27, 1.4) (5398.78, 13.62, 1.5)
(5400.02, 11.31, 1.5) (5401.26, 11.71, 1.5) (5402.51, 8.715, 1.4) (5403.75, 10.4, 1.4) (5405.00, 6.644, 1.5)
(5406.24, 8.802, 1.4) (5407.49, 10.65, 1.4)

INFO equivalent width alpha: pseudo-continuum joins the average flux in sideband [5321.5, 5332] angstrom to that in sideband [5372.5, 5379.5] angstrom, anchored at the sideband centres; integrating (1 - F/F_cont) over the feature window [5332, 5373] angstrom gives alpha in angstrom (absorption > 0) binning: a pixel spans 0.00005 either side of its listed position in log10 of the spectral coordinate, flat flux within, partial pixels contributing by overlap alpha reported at 2.1 angstrom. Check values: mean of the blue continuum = 11.8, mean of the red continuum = 11.7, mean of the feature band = 11.1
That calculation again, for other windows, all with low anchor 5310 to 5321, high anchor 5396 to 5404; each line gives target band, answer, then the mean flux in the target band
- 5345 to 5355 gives 0.6 angstrom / 10.7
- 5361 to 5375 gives -0.2 angstrom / 11.4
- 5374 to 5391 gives -0.3 angstrom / 11.3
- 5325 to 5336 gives 0.2 angstrom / 11.4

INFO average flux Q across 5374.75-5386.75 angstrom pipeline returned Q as 11.3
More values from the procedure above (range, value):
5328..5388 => 11.2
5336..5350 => 10.5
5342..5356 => 10.8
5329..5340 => 11.2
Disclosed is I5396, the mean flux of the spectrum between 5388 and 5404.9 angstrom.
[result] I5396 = 11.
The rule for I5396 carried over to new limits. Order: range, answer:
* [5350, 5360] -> 11.7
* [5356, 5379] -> 11.5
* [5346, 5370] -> 11.1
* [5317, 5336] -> 12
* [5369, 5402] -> 11.5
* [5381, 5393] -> 11.5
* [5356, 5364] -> 11.4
